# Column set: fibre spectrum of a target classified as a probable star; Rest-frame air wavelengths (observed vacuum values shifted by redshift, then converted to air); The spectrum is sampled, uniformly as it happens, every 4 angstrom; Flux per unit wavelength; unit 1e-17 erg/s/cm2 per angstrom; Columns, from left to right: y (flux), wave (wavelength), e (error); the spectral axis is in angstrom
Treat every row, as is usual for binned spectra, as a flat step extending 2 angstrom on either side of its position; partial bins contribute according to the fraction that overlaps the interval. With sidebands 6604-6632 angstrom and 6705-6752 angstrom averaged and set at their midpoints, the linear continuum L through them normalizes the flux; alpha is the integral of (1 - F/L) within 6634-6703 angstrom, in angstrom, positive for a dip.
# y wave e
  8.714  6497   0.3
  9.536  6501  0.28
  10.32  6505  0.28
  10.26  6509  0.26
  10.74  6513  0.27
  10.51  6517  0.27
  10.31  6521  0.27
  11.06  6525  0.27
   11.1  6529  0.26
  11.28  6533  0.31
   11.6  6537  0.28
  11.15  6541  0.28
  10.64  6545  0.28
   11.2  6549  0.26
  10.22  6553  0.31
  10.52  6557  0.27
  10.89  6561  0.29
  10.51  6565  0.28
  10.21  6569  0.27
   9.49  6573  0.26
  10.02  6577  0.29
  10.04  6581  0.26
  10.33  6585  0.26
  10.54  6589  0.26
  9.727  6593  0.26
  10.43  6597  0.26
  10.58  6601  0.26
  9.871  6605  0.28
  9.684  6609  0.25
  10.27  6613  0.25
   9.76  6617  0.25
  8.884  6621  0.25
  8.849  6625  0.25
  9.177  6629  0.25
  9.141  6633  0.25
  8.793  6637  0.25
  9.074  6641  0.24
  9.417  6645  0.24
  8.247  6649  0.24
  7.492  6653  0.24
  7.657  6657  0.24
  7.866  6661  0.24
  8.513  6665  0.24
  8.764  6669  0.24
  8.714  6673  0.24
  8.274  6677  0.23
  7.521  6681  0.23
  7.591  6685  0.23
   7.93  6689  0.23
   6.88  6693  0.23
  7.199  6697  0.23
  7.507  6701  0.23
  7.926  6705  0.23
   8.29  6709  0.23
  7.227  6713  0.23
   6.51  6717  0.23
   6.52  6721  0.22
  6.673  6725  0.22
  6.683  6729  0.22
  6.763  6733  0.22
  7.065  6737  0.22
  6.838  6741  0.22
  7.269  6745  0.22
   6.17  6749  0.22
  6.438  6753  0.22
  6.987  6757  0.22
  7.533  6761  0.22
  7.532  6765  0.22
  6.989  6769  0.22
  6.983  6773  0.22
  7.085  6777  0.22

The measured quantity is 1.82 angstrom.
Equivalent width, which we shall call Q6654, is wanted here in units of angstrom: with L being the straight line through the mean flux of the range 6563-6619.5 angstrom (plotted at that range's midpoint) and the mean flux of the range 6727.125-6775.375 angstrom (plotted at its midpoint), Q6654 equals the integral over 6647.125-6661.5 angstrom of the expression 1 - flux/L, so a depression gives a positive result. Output 1.7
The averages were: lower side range 10.1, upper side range 6.94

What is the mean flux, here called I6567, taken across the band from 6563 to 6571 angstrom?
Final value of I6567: 10.4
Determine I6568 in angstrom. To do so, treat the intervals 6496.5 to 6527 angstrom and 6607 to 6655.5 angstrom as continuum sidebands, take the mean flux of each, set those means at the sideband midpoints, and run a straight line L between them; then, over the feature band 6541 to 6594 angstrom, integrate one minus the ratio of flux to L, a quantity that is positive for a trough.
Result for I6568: -3.7 angstrom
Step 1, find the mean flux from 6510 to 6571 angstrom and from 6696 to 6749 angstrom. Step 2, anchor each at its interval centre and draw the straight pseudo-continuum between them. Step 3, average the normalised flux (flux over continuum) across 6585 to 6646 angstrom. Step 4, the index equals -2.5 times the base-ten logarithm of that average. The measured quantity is -0.04 mag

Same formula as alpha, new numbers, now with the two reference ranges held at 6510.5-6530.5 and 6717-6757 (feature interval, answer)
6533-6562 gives -1.96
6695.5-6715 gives -0.90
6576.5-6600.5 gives -1.91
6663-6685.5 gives -1.12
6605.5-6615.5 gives -0.98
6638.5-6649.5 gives -0.73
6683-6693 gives 0.05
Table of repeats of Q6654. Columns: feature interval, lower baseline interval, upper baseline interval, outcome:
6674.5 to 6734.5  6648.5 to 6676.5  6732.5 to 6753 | 1.1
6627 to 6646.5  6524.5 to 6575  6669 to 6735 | -0.6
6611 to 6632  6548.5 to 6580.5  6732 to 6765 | -0.2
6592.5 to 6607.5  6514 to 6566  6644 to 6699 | -1.0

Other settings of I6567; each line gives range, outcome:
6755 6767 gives 7.35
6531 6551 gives 11.2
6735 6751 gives 6.84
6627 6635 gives 9.16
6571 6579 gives 9.75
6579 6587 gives 10.2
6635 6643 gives 8.93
